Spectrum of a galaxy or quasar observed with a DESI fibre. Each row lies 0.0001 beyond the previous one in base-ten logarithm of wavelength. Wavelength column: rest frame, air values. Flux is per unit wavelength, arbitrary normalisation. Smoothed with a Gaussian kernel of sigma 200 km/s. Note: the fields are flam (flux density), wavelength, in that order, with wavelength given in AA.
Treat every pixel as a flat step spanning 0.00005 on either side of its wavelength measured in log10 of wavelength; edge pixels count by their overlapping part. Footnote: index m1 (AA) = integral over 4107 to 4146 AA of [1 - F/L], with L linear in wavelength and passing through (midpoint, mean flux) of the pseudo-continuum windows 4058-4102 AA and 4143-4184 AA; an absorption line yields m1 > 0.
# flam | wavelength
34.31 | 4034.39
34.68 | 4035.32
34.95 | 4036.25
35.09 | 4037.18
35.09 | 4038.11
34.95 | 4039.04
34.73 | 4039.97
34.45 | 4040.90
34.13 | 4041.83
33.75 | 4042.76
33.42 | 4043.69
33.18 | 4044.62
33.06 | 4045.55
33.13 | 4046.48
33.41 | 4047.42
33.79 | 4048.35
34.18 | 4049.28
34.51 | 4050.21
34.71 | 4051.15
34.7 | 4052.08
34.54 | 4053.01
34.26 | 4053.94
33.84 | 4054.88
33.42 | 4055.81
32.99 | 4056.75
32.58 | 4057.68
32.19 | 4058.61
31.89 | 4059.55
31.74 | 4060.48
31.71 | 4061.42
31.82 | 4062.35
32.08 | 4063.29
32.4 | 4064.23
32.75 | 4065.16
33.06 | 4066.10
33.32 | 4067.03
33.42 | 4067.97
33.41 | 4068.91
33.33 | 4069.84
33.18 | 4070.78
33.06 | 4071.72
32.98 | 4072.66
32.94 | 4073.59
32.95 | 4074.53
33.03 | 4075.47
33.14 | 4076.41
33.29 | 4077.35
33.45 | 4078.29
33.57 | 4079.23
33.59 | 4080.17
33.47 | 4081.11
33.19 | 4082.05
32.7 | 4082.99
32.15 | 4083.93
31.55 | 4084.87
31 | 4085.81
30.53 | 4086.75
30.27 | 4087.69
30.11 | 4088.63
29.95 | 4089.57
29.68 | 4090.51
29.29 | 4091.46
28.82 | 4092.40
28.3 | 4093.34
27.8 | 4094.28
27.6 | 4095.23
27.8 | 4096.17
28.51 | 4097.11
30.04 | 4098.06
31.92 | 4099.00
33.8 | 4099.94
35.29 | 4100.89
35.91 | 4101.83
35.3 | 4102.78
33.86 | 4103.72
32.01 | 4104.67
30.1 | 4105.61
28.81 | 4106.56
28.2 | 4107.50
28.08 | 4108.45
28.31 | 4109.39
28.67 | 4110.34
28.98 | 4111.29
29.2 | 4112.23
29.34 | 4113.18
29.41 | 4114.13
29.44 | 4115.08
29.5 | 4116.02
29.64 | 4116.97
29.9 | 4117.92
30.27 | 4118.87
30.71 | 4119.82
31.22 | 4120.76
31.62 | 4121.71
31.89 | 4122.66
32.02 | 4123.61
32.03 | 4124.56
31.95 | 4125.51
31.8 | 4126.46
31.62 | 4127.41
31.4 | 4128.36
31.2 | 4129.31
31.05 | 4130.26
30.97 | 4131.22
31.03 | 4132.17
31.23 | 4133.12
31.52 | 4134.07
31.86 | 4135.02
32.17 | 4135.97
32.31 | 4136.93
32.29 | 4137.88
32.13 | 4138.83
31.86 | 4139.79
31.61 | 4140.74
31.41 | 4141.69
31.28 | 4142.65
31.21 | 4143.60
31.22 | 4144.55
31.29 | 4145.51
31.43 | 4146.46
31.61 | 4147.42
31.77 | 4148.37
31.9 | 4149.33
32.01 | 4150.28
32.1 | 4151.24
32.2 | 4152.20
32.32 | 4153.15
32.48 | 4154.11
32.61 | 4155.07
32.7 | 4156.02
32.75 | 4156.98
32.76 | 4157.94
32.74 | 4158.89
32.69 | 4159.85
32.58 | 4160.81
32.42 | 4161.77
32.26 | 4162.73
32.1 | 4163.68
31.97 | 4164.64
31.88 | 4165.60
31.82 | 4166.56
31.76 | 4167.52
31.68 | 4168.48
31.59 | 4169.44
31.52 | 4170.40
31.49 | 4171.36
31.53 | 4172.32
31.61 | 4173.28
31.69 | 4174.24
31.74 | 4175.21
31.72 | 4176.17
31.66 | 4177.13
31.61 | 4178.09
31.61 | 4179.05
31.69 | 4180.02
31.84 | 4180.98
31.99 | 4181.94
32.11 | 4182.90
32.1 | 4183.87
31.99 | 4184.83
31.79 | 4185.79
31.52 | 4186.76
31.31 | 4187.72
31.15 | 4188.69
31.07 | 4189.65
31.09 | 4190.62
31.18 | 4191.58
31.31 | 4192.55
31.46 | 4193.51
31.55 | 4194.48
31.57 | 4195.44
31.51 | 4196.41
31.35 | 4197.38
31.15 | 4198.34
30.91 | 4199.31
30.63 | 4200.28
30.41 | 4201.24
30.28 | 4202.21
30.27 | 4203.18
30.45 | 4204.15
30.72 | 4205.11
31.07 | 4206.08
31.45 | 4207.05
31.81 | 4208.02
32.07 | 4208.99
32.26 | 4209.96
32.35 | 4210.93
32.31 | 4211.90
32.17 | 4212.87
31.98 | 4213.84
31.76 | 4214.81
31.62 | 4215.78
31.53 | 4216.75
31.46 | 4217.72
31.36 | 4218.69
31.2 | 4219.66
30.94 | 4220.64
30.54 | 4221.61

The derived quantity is 1.3 AA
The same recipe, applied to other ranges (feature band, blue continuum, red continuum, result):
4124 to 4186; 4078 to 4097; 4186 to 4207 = -1.9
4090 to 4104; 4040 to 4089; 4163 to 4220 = 0.7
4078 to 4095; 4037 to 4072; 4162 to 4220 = 1.0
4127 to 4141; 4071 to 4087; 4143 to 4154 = 0.2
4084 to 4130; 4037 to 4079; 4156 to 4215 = 3.1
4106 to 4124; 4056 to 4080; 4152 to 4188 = 1.5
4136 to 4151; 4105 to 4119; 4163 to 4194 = -0.7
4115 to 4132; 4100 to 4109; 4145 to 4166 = 0.5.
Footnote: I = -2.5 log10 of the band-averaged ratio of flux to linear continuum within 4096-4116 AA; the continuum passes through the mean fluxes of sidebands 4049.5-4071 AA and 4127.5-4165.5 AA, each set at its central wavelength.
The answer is 0.064 mag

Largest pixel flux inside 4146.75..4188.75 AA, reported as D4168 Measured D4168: 32.76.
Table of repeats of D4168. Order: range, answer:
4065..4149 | 35.91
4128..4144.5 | 32.31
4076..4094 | 33.59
